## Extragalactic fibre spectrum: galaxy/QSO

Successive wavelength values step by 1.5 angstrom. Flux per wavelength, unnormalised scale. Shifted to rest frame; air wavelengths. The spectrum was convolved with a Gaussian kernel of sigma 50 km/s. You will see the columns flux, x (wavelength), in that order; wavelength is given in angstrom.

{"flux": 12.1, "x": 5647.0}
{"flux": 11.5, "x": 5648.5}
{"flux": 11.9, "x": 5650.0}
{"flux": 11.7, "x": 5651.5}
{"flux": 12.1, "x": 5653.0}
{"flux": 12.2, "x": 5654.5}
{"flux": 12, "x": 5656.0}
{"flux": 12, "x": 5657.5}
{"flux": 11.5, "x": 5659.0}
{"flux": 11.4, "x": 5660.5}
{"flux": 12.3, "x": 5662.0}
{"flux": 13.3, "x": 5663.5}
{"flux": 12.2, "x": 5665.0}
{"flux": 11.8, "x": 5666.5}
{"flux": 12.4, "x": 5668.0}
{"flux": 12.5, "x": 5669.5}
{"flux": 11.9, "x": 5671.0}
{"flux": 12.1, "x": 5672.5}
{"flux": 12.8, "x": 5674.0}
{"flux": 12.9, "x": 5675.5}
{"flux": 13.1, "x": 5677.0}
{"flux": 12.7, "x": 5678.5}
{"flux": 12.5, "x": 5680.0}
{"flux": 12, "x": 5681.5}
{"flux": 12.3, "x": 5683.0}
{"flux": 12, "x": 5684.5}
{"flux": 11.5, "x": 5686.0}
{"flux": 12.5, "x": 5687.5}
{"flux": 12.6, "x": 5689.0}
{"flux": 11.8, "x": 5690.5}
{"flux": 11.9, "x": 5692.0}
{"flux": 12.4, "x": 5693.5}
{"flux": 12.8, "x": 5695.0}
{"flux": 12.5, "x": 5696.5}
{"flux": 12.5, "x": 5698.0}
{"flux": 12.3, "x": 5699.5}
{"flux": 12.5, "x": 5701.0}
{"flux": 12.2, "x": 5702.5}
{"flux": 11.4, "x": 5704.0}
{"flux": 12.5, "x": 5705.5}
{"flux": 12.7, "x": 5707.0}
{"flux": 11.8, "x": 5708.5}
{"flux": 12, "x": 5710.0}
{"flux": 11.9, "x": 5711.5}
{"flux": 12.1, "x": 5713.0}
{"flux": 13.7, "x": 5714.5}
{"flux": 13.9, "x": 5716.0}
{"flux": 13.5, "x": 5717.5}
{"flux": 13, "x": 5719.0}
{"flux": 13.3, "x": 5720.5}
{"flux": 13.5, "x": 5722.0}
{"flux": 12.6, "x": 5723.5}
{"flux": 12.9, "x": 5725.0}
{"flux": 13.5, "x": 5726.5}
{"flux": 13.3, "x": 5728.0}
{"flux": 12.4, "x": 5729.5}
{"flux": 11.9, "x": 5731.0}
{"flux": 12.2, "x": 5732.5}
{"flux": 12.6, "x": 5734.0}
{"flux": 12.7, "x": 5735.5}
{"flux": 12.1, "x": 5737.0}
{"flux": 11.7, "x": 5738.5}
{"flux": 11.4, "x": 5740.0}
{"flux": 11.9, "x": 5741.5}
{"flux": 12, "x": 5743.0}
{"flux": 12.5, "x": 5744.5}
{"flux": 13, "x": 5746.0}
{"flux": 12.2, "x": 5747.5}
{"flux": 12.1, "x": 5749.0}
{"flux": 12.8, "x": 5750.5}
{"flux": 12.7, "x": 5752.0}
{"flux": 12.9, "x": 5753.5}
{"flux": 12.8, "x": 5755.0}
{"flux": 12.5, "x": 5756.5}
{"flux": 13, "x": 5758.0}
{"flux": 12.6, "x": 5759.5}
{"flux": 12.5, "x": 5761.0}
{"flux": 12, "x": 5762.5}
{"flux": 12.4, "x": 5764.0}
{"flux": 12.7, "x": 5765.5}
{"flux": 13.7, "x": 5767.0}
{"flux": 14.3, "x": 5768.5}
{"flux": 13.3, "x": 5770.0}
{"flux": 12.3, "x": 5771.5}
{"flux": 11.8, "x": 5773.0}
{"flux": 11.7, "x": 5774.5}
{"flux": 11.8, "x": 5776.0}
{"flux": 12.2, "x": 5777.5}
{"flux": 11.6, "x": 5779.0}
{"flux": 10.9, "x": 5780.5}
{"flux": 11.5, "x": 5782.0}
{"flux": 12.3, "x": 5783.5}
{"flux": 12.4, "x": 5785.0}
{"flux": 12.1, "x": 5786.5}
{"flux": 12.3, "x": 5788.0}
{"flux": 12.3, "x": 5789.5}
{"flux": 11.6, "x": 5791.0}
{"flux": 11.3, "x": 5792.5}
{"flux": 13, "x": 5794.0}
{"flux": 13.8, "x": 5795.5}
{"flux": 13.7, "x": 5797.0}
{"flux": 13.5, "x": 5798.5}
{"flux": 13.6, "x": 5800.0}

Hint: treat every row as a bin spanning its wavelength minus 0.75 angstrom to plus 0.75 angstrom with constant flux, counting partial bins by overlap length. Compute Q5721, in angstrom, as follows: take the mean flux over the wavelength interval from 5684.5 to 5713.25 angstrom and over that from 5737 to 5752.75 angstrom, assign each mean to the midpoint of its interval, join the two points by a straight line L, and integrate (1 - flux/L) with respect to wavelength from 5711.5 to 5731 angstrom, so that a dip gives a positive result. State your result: -1.3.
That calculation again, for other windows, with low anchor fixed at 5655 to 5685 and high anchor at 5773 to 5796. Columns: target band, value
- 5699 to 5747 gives -1.44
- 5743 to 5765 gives -0.83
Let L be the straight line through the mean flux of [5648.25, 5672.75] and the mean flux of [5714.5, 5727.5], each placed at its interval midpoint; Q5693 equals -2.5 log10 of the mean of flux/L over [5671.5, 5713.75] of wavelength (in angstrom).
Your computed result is 0.04 mag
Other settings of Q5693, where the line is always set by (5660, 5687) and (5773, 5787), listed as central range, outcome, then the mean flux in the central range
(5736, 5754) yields -0.03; 12.3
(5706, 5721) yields -0.06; 12.8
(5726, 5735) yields -0.05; 12.6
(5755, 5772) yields -0.08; 12.9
